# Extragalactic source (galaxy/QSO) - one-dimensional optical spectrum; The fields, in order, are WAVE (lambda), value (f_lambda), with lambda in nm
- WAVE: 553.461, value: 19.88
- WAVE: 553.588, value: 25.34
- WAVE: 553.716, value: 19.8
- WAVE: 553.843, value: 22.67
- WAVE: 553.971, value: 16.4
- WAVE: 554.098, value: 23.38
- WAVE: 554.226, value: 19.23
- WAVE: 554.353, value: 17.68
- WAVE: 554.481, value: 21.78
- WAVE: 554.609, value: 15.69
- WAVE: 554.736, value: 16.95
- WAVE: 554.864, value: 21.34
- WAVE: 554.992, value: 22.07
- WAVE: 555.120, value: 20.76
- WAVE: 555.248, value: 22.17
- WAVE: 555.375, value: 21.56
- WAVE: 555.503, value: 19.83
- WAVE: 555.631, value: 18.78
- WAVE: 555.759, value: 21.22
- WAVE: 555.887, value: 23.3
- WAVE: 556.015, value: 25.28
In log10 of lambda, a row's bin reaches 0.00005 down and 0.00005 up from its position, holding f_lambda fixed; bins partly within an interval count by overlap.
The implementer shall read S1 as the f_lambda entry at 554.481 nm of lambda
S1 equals 21.78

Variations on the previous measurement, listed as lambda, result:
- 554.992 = 22.07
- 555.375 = 21.56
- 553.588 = 25.34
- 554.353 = 17.68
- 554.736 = 16.95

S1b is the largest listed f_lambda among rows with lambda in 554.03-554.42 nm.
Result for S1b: 23.38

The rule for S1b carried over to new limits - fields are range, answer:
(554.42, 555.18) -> 22.07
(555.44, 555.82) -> 21.22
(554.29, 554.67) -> 21.78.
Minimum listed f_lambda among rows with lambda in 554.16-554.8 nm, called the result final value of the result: 15.69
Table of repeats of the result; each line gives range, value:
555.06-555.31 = 20.76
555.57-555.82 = 18.78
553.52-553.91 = 19.8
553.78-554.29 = 16.4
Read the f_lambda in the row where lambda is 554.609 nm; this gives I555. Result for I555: 15.69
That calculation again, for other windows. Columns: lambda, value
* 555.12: 20.76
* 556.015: 25.28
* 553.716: 19.8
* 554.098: 23.38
